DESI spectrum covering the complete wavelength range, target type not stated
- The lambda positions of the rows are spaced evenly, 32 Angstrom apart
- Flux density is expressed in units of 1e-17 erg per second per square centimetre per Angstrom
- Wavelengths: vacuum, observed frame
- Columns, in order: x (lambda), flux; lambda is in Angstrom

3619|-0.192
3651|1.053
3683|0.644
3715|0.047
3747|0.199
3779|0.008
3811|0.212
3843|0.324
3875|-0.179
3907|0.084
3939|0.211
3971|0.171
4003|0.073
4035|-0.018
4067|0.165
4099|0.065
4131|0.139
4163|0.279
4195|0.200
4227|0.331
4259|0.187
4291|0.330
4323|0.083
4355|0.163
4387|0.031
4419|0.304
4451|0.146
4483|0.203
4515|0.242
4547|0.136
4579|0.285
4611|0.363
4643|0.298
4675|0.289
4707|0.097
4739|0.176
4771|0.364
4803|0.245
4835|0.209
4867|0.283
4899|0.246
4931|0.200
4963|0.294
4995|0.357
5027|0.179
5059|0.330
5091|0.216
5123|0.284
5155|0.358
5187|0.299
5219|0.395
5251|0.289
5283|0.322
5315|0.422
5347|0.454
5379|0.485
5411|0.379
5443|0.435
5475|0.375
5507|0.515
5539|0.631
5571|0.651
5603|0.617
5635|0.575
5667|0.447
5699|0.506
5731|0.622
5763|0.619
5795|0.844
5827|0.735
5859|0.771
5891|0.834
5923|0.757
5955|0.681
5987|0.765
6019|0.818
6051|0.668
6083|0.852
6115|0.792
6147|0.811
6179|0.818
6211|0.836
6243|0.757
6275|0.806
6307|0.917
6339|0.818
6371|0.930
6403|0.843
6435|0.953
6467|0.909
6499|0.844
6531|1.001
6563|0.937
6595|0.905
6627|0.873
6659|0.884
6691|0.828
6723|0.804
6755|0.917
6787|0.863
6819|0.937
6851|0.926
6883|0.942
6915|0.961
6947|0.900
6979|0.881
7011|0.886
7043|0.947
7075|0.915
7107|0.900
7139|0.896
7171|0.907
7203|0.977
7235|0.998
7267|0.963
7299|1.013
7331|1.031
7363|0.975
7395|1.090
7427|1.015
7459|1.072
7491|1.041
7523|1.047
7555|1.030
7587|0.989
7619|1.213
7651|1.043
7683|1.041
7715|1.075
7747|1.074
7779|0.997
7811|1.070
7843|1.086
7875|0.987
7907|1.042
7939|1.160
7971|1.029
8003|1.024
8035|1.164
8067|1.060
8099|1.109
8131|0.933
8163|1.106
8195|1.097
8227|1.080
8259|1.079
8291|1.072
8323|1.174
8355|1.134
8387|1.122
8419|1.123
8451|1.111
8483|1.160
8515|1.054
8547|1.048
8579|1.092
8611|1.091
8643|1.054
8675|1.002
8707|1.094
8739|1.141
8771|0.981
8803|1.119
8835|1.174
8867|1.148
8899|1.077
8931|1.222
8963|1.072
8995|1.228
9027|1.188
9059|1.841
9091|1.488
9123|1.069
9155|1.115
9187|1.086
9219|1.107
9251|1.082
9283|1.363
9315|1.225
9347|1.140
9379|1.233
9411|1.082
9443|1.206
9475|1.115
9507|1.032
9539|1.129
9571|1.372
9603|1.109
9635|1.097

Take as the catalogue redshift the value 0.38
